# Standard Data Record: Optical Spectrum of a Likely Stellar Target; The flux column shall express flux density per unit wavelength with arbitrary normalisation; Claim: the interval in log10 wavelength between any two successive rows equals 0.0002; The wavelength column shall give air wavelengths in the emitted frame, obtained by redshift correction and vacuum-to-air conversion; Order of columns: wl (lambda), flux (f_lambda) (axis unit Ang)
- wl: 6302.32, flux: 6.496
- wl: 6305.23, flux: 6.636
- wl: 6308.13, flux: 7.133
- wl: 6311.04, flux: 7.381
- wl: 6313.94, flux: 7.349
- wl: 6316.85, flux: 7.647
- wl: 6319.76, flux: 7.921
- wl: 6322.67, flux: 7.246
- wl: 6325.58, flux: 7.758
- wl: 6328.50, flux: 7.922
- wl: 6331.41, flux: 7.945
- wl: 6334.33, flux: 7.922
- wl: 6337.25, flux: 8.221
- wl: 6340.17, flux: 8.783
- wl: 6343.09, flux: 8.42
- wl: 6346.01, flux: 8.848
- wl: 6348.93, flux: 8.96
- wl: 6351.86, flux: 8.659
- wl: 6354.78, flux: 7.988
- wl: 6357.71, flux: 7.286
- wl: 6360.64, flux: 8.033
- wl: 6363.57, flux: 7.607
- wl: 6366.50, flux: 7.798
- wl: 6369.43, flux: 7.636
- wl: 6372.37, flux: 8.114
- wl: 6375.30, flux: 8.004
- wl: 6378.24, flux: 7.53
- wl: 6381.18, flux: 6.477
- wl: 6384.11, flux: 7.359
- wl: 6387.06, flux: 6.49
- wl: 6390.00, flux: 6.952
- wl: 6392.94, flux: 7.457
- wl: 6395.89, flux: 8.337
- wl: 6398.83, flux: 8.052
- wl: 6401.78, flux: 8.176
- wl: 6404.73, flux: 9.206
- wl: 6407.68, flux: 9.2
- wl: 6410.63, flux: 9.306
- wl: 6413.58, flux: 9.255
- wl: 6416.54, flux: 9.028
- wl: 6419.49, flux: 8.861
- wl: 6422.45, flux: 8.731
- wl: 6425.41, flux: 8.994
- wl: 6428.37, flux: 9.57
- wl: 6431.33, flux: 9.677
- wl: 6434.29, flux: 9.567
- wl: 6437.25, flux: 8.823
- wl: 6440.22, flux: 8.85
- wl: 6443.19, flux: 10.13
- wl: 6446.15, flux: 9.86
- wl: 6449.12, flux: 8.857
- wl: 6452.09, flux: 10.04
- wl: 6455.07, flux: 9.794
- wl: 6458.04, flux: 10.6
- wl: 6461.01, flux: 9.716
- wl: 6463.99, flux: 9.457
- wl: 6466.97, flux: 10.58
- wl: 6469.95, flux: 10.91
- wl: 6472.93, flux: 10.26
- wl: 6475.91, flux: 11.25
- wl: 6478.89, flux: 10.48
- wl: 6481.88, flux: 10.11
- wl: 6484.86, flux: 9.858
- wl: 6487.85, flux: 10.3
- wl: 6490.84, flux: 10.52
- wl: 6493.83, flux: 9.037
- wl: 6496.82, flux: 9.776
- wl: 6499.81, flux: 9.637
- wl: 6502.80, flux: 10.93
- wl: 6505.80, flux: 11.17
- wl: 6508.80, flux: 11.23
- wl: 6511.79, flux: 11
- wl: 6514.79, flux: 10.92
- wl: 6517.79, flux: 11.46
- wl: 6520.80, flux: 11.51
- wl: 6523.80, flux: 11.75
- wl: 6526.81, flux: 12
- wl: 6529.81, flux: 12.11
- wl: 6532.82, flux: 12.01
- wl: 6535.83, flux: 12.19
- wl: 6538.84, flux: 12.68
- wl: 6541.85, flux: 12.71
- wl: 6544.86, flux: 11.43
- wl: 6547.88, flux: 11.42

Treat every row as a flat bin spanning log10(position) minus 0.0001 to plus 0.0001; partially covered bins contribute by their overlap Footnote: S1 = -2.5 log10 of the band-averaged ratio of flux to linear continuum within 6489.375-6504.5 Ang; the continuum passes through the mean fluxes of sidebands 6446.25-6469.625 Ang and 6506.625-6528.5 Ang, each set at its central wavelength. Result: 0.09 mag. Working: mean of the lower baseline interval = 9.91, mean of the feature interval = 10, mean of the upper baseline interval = 11.4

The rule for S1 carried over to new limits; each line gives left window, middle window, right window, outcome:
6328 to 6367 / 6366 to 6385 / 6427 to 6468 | 0.140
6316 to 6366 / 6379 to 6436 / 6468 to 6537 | 0.098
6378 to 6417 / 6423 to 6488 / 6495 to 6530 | -0.033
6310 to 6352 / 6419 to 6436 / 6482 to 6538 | 0.043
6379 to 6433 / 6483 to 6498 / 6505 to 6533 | 0.085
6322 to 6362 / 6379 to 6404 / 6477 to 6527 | 0.195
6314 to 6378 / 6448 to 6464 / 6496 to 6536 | 0.035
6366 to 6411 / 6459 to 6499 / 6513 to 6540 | 0.029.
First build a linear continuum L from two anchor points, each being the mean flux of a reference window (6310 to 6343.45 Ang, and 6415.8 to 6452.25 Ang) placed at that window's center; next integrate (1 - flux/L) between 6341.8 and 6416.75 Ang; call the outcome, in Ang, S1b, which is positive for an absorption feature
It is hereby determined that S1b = 4.3 Ang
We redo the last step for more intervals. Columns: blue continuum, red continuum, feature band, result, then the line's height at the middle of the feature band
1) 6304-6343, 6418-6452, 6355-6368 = 0.86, 8.25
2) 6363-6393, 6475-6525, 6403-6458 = -3.57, 8.79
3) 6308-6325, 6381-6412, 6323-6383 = -2.14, 7.71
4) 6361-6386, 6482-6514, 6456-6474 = -1.17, 9.61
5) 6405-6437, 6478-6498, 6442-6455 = -0.26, 9.53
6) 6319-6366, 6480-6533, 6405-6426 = 0.54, 9.31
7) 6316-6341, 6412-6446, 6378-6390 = 2.42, 8.65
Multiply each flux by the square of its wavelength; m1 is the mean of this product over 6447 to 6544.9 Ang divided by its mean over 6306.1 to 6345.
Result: 1.46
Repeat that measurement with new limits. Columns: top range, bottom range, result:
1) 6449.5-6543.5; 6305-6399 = 1.46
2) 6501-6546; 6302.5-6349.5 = 1.59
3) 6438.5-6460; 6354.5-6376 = 1.28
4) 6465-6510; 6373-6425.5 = 1.31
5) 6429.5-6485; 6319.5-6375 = 1.28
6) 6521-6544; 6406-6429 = 1.38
